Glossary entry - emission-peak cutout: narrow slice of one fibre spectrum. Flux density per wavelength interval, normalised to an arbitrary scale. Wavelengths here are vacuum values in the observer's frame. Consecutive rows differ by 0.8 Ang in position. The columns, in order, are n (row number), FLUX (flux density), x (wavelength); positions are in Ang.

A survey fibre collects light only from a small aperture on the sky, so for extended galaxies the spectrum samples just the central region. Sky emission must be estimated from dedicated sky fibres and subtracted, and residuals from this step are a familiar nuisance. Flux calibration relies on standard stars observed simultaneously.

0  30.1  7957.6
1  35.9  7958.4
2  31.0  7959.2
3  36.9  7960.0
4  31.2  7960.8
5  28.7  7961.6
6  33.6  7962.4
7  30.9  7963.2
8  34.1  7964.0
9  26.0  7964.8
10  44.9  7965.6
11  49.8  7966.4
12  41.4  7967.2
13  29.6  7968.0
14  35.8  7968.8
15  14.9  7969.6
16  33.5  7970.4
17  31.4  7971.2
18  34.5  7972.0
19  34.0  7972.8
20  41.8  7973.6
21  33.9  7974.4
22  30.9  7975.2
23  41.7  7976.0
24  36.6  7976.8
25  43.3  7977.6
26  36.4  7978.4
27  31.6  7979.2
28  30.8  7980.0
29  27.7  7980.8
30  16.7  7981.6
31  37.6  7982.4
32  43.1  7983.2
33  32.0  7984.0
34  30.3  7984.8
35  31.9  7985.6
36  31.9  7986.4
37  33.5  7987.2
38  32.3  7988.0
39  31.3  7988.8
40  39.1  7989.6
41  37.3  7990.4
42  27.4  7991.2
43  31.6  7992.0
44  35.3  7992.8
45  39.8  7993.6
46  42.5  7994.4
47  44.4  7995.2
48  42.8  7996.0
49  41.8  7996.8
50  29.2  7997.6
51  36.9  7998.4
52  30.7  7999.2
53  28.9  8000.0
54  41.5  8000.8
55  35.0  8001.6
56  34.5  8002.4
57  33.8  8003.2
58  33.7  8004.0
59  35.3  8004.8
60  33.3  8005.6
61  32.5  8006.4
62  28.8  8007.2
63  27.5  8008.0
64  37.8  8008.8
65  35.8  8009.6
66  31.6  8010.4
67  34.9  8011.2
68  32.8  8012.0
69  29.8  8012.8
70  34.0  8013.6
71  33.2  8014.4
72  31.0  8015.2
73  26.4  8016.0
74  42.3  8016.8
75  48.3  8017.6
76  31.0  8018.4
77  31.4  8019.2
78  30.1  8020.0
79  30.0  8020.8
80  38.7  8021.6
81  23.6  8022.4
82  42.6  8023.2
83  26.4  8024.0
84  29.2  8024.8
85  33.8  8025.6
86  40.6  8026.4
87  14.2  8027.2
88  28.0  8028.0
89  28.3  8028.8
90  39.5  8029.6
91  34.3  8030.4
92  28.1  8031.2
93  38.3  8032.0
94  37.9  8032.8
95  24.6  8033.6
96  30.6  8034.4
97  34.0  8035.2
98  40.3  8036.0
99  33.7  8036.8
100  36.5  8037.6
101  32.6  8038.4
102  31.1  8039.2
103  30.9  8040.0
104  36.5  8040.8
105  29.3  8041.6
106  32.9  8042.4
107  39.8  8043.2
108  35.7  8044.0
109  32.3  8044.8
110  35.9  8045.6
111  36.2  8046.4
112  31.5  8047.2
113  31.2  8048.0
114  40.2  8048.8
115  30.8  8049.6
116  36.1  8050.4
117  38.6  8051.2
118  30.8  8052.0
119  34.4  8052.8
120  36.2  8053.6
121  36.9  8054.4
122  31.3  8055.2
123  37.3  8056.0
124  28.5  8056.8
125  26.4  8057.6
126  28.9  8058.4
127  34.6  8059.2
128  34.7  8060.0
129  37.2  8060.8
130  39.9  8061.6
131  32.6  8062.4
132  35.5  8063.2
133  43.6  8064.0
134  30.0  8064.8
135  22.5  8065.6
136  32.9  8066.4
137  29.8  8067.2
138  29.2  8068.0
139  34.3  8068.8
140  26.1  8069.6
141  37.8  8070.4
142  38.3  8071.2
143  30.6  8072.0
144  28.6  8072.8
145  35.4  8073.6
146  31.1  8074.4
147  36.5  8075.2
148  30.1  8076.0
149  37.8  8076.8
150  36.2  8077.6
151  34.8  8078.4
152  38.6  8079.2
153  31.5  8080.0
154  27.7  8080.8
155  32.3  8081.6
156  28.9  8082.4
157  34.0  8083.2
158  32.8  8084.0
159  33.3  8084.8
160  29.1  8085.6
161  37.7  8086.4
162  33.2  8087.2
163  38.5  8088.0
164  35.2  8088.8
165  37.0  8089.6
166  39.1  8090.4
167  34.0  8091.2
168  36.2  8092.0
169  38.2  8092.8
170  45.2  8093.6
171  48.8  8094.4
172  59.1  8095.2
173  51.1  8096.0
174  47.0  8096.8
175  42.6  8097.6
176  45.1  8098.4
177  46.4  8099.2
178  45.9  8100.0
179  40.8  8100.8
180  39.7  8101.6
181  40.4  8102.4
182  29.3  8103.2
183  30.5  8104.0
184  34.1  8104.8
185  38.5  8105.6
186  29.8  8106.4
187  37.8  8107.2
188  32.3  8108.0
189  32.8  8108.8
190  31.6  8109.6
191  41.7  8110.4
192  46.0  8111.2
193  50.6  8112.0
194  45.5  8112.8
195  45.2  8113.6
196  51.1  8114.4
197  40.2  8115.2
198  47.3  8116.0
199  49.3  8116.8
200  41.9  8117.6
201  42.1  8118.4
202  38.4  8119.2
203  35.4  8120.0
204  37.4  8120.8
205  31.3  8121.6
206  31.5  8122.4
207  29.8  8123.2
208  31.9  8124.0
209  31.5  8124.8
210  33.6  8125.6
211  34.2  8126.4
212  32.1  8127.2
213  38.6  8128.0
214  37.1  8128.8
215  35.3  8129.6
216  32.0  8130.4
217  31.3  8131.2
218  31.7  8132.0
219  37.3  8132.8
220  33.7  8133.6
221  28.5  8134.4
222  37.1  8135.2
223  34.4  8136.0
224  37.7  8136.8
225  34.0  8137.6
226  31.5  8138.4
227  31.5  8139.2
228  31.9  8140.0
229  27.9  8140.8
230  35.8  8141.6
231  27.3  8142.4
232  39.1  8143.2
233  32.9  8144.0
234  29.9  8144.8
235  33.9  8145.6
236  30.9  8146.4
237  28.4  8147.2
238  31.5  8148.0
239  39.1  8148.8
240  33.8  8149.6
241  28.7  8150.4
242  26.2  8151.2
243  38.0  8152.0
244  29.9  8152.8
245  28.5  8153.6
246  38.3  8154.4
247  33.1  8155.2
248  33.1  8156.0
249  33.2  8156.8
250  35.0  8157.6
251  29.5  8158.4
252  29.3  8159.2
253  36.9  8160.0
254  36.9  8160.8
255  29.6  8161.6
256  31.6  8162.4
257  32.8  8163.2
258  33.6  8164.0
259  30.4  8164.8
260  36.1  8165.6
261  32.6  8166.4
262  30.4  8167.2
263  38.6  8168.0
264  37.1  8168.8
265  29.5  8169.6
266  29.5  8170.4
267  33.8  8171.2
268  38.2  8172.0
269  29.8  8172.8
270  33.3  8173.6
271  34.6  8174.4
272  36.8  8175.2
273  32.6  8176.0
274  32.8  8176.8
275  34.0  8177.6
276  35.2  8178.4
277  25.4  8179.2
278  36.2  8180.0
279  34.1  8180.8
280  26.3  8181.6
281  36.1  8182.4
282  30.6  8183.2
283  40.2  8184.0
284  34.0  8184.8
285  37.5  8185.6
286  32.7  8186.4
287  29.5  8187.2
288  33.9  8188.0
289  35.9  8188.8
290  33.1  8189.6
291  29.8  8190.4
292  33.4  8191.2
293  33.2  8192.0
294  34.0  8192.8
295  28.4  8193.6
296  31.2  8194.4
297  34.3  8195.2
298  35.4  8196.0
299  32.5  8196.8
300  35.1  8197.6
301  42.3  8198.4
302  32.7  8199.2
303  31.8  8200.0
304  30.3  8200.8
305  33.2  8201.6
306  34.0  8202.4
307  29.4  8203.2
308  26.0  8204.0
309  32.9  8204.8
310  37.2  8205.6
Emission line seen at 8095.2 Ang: [S II]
